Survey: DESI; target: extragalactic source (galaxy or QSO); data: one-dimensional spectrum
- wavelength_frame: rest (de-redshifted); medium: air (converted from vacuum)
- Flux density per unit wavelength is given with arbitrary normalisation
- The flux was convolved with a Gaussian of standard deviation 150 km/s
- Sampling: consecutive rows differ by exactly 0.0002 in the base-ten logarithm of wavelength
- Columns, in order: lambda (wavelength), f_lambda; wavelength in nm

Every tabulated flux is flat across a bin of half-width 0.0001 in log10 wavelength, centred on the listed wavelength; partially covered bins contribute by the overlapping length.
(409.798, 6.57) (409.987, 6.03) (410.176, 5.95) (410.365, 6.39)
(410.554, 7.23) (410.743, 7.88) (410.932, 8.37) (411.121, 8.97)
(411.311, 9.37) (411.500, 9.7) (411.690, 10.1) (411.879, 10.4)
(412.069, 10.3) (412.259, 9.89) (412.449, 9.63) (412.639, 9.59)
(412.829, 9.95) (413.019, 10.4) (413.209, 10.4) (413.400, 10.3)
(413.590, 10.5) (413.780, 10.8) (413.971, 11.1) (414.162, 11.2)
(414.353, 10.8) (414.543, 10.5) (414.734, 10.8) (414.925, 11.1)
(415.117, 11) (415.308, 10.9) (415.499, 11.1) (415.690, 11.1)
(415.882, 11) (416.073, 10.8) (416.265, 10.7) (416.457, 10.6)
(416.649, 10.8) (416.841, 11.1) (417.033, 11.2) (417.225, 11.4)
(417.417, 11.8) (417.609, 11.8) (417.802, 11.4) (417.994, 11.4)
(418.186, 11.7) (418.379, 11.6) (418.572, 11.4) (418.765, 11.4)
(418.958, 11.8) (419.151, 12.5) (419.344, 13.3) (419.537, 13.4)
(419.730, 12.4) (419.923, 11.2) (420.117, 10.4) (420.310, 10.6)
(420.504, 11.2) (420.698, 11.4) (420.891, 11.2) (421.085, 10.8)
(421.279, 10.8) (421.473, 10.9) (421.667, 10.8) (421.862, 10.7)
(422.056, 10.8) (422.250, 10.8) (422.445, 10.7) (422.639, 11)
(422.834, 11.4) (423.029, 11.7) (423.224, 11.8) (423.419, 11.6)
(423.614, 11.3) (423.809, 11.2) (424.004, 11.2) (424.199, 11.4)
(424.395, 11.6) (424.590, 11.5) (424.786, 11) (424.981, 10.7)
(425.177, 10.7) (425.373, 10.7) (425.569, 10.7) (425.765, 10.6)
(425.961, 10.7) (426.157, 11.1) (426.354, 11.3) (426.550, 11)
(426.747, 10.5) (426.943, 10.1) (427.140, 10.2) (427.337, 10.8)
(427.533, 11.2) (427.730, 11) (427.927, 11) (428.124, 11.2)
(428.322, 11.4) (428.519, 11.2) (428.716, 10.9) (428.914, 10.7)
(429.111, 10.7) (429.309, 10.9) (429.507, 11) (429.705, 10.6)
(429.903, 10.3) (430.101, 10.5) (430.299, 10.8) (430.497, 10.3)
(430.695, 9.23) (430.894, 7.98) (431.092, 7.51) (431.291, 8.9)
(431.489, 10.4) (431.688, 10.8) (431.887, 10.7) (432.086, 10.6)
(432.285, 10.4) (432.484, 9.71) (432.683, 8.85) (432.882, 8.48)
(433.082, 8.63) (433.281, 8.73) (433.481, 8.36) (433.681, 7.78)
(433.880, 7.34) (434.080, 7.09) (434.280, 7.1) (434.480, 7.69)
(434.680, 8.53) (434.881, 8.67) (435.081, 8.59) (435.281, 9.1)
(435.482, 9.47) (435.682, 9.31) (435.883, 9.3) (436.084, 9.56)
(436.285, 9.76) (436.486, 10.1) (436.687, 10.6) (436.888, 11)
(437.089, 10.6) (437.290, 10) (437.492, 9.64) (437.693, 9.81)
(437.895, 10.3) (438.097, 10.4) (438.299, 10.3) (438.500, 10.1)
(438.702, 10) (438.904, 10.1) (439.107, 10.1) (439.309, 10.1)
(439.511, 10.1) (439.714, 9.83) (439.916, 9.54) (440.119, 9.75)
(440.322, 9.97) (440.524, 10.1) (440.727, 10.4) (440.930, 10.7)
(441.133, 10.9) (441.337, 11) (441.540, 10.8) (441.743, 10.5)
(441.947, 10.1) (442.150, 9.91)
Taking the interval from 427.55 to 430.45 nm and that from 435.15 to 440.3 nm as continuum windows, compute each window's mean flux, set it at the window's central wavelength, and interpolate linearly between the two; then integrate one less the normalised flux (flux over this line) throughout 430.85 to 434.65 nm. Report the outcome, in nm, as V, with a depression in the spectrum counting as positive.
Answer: 0.61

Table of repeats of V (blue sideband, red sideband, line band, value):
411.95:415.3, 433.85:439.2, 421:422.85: -0.13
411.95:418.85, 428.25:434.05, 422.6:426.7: -0.38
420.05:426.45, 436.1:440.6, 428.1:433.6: 0.31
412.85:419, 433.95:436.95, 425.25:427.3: -0.15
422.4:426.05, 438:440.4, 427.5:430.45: -0.02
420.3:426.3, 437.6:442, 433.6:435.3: 0.41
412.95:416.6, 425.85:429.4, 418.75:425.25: -0.29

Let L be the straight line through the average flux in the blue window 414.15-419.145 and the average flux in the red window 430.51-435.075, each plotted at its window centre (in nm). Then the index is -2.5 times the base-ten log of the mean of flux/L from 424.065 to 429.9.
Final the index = -0.13 mag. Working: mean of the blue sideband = 11.2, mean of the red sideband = 8.82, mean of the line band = 10.9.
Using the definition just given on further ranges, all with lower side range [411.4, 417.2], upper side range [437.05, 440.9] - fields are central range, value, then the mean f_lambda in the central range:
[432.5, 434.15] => 0.228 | 8.26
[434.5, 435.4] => 0.175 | 8.64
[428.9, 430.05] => -0.043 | 10.7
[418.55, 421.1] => -0.117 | 11.7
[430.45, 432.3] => 0.065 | 9.63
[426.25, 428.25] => -0.053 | 10.8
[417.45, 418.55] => -0.104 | 11.6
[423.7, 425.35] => -0.077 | 11.1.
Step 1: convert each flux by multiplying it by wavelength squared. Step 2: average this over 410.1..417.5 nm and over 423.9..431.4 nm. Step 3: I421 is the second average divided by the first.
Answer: 1.11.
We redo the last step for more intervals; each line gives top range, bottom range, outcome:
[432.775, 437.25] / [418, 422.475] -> 0.84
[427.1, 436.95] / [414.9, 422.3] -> 0.91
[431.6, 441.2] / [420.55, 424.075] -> 0.92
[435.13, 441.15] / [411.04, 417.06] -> 1.07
